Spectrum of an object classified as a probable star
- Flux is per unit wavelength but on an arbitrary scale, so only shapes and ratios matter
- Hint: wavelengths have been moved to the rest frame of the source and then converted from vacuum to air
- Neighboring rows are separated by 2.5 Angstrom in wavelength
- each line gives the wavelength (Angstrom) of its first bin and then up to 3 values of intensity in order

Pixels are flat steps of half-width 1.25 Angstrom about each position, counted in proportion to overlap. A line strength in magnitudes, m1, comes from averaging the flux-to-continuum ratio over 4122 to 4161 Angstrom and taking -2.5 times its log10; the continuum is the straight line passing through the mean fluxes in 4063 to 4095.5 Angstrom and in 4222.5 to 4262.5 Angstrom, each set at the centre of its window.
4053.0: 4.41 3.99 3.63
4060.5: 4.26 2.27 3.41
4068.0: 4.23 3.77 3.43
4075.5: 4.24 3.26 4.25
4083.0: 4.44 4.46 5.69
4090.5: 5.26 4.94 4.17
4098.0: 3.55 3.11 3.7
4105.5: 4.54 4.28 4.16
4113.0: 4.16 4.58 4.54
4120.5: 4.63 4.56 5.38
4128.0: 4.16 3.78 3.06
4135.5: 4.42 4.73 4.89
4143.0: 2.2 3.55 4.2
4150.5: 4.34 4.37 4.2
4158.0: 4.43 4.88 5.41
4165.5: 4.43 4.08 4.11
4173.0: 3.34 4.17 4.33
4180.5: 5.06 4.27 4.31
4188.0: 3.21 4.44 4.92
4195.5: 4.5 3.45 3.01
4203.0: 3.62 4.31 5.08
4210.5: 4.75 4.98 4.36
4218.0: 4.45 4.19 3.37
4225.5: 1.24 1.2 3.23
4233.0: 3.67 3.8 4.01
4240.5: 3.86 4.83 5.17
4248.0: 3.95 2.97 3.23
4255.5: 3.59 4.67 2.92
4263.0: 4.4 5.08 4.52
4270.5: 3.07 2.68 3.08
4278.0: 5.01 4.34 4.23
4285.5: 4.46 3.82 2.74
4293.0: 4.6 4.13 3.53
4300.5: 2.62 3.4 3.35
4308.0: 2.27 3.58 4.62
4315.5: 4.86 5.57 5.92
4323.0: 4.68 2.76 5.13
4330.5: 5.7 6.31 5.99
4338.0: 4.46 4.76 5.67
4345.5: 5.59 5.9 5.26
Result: -0.066 mag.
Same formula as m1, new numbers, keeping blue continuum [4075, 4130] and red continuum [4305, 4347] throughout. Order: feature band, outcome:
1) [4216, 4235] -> 0.42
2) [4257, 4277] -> 0.23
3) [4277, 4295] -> 0.14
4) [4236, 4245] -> 0.09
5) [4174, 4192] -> 0.07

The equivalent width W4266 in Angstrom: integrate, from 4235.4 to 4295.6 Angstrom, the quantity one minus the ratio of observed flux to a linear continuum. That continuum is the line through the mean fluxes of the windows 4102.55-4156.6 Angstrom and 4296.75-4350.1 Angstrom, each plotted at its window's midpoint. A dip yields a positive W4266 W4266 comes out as 7.0 Angstrom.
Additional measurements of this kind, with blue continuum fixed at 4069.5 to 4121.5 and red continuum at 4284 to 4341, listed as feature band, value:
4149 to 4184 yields -1.0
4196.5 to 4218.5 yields 0.3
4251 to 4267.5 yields 1.3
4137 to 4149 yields 1.0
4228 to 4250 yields 2.2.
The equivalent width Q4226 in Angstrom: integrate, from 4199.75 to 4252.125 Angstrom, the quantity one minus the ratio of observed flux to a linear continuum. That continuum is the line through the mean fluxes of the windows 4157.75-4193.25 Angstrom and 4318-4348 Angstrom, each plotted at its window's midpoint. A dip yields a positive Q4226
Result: 9.1 Angstrom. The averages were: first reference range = 4.34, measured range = 3.82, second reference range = 5.23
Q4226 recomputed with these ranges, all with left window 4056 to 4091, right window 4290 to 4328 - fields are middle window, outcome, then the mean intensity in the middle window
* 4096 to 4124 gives -1.1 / 4.16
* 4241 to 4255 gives 0.0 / 4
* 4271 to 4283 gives 0.6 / 3.78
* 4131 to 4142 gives -0.5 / 4.19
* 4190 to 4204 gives 0.1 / 3.97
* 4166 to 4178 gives 0.0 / 4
